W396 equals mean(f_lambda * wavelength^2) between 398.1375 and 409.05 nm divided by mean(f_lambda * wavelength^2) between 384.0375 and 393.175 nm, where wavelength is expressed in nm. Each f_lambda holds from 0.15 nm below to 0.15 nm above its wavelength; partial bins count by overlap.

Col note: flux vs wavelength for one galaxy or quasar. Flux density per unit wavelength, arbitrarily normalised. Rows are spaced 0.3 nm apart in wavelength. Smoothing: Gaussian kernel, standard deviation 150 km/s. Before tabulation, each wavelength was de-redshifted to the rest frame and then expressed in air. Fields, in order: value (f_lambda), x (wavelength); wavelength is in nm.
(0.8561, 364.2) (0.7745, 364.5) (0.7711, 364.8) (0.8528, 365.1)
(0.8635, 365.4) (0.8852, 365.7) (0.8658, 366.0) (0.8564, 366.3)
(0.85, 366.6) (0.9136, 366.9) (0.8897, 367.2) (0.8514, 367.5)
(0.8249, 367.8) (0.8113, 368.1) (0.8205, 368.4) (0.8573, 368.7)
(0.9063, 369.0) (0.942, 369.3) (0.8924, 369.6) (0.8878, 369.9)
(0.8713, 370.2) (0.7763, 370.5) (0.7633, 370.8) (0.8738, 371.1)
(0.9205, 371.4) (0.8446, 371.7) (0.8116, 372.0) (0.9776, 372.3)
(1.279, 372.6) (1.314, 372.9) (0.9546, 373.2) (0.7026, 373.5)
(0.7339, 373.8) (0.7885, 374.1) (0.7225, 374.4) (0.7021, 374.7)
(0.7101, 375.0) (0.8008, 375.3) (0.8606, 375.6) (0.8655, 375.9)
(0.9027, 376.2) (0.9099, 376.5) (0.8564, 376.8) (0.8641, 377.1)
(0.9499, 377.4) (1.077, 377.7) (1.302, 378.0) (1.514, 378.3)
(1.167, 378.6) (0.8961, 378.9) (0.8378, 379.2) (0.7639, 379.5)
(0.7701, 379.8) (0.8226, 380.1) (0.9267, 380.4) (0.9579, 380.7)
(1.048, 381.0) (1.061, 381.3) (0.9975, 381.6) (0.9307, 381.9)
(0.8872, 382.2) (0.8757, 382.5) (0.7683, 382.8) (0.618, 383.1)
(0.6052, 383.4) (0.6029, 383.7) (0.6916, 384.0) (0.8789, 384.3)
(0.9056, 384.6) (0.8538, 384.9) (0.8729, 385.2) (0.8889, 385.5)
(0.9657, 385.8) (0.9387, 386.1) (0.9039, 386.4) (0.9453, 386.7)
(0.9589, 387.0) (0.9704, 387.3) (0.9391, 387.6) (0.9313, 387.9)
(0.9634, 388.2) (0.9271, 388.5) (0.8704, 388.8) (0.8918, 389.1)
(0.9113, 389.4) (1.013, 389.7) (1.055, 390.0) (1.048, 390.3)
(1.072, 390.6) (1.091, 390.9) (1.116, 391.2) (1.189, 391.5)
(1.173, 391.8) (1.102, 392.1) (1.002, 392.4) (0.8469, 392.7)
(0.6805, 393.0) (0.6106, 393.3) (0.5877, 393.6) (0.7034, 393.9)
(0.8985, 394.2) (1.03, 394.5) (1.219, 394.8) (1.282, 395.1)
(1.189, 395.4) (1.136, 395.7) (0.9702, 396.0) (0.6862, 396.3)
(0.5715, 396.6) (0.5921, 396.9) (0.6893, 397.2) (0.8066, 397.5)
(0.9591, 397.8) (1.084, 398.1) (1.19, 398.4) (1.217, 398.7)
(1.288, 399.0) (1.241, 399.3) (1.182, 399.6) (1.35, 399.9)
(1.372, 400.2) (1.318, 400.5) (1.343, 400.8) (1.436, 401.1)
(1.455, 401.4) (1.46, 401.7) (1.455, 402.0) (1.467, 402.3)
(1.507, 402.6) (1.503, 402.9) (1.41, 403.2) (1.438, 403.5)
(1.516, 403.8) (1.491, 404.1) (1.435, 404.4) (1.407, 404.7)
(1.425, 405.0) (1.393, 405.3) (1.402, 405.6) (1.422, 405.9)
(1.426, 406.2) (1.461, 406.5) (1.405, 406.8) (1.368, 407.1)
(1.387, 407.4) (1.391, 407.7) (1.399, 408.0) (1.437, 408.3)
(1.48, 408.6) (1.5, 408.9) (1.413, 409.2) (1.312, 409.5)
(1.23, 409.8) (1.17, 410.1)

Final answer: 1.57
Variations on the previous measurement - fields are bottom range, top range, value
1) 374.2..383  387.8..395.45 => 1.13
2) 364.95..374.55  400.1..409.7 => 1.95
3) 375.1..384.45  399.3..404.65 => 1.76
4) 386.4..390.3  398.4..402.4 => 1.51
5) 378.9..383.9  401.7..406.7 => 1.93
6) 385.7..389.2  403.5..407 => 1.68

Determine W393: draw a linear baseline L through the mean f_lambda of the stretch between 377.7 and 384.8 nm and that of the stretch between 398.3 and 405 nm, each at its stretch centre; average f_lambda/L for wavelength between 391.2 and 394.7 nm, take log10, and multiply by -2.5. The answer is 0.29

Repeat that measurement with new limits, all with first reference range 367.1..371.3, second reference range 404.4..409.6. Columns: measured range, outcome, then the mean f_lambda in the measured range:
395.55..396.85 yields 0.459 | 0.822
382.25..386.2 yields 0.317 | 0.805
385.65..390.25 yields 0.194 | 0.948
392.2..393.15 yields 0.368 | 0.857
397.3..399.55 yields 0.167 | 1.11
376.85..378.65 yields -0.150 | 1.13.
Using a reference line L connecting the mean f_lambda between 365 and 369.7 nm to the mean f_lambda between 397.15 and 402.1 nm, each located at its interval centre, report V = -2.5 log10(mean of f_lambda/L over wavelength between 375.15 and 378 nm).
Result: 0.06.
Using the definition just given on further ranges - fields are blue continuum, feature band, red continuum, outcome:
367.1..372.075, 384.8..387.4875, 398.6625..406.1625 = 0.22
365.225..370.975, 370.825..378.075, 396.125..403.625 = 0.03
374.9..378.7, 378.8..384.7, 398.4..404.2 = 0.25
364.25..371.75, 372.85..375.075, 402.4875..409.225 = 0.17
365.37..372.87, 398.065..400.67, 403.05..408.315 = 0.06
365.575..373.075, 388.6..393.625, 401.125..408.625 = 0.26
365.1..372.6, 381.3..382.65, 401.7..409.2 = 0.15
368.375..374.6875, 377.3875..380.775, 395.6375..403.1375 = -0.04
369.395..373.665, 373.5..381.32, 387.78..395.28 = 0.03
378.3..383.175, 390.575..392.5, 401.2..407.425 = 0.04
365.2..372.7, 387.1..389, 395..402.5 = 0.13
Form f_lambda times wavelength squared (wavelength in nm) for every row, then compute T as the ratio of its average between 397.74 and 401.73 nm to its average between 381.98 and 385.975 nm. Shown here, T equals 1.7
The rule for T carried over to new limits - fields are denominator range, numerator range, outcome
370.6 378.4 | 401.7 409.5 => 1.83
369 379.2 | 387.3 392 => 1.19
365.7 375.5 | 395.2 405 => 1.66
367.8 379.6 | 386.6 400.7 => 1.22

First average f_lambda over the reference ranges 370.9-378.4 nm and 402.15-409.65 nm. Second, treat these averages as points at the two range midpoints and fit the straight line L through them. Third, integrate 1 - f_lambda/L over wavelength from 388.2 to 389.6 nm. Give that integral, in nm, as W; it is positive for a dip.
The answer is 0.30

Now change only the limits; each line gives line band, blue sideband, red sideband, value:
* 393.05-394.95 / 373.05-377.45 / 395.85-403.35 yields 0.46 nm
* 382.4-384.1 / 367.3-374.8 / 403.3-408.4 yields 0.60 nm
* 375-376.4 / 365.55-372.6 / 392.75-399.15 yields 0.07 nm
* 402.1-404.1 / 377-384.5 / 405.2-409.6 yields -0.21 nm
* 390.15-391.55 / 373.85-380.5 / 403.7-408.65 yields 0.07 nm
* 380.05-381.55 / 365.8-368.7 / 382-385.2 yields -0.35 nm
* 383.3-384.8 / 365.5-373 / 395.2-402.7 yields 0.41 nm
